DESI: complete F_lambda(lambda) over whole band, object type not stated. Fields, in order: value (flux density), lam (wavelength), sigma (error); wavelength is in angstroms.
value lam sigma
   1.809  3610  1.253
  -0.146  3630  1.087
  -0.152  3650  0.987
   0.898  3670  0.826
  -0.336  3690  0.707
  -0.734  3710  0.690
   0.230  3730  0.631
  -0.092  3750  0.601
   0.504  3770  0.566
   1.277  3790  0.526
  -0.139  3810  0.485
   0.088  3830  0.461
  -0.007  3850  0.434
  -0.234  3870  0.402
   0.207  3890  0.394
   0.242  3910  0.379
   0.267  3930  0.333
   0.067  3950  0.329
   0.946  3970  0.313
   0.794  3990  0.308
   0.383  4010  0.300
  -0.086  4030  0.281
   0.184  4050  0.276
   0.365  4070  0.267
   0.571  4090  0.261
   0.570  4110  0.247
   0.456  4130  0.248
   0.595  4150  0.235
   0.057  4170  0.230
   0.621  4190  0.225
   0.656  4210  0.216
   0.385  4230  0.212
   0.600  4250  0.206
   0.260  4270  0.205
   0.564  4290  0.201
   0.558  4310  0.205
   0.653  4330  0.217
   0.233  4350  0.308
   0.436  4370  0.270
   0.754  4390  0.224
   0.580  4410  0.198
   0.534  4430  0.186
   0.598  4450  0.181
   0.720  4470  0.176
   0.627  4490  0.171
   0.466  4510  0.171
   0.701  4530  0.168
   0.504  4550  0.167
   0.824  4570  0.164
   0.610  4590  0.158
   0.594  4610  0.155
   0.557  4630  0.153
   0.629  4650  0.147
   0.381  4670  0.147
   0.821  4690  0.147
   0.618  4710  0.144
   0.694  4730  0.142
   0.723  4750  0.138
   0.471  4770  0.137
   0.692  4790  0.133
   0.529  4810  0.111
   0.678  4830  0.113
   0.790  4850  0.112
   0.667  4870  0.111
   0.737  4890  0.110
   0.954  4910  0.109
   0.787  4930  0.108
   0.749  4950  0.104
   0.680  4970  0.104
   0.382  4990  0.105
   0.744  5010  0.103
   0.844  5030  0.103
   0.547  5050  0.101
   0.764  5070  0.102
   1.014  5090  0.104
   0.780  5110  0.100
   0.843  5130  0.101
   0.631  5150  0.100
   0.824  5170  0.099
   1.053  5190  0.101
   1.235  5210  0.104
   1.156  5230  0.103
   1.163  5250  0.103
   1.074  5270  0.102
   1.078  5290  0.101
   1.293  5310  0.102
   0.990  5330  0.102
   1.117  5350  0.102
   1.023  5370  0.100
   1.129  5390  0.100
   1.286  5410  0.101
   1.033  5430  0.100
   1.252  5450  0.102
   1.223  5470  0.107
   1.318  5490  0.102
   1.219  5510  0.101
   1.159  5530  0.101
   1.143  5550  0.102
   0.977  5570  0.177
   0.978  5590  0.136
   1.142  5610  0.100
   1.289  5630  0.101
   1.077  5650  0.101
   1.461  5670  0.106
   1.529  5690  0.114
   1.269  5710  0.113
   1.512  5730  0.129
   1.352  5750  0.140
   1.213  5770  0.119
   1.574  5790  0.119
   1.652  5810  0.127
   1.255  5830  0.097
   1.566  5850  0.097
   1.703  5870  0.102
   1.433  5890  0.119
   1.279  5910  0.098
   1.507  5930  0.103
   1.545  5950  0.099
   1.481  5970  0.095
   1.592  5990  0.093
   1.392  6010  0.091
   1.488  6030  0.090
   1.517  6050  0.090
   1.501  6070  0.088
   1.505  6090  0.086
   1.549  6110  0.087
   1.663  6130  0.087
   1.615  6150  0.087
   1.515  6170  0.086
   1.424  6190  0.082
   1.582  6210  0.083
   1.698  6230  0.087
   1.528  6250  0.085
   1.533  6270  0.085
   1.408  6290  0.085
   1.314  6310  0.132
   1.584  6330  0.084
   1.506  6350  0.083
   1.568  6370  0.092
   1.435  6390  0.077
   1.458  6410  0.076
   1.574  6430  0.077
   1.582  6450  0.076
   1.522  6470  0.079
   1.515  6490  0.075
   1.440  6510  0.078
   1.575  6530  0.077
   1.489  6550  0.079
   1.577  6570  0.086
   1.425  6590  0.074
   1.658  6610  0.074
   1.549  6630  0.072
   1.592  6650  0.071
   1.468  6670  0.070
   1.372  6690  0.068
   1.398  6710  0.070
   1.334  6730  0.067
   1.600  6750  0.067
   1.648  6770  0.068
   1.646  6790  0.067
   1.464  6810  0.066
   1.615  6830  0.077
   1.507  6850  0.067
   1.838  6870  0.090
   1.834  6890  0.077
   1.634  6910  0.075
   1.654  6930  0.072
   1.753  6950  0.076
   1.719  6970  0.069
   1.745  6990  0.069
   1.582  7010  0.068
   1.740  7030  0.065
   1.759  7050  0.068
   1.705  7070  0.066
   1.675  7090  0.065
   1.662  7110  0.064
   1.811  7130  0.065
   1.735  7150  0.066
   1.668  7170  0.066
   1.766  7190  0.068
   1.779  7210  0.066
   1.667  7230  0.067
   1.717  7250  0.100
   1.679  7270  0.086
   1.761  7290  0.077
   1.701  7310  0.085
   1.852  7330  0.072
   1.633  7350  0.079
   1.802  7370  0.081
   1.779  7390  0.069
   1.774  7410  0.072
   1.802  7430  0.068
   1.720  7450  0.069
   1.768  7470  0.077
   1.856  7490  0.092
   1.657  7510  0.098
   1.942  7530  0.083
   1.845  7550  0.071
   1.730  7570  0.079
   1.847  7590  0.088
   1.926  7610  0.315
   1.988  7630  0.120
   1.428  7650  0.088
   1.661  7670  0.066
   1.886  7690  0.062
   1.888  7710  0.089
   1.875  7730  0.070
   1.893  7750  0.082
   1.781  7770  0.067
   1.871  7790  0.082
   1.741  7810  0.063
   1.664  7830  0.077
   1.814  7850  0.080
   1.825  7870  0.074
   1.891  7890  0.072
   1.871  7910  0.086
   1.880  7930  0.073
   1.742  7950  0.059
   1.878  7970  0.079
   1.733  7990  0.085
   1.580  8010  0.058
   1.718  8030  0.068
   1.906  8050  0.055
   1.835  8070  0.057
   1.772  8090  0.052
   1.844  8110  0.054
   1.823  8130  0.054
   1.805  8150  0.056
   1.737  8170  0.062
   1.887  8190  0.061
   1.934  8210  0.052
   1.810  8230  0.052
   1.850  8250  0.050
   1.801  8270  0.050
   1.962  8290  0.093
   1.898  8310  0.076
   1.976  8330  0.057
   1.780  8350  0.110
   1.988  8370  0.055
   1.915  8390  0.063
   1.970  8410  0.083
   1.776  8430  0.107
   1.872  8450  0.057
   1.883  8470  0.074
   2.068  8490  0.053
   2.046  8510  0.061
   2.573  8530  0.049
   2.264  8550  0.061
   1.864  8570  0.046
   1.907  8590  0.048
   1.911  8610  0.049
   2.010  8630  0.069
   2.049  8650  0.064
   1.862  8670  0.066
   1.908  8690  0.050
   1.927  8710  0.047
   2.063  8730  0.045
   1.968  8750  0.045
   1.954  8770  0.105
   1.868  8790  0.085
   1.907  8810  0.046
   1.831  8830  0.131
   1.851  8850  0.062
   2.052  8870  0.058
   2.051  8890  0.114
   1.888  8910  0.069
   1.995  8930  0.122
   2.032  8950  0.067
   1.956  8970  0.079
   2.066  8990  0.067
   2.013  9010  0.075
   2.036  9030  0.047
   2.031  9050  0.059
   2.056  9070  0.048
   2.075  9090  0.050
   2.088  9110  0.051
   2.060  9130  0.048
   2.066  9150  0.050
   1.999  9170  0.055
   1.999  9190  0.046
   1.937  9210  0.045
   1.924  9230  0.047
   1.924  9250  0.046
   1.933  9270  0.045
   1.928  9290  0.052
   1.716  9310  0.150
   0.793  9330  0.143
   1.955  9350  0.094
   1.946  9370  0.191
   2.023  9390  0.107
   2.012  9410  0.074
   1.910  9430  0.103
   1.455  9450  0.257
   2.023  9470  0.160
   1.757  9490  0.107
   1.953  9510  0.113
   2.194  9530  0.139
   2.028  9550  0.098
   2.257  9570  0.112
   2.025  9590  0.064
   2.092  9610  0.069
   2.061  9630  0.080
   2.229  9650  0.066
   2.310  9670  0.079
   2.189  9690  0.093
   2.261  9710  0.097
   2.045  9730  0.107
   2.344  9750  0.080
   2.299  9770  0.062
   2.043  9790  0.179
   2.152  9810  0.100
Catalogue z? 0.299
